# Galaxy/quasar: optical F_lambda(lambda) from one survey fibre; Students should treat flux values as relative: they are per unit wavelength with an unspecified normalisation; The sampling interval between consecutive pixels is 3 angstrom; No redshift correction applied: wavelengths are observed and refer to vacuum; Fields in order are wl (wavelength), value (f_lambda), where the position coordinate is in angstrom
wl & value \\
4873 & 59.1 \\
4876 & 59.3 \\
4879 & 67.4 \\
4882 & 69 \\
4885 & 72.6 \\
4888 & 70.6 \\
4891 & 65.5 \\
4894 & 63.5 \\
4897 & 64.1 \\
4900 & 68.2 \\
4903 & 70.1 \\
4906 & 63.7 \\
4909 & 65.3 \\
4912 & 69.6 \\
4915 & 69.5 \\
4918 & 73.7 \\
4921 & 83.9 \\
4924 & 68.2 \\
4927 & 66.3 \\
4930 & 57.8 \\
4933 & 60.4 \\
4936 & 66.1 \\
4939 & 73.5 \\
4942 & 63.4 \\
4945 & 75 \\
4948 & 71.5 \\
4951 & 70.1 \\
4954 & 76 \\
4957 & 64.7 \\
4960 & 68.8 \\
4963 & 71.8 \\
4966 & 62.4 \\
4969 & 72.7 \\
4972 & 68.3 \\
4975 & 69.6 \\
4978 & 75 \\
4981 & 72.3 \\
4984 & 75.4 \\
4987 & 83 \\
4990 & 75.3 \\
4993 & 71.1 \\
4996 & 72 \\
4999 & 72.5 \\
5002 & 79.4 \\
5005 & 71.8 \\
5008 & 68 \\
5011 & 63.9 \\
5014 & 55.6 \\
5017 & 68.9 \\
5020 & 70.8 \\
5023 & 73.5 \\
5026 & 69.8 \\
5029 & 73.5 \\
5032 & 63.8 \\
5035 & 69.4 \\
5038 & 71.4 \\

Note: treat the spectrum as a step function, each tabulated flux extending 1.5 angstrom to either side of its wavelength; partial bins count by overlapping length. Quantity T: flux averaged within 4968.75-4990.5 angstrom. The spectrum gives 74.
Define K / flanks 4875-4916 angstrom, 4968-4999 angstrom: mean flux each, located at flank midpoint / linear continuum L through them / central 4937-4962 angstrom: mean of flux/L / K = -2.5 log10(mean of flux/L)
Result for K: 0.01 mag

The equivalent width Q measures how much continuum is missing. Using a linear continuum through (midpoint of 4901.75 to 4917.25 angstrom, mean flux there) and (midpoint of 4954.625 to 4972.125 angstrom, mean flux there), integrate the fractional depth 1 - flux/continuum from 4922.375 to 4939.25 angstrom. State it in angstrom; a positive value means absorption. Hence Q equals 0.8 angstrom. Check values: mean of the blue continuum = 67.9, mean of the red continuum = 68.5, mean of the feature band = 64.9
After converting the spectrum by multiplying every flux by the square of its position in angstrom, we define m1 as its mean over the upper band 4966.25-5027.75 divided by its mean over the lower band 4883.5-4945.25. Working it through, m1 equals 1.08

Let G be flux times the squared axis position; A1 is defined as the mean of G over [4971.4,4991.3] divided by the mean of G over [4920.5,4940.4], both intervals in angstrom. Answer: 1.1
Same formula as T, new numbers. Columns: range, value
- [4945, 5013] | 71.6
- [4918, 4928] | 73.3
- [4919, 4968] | 68.8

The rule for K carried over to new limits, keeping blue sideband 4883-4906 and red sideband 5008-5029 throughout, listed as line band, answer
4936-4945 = -0.025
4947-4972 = -0.032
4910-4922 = -0.090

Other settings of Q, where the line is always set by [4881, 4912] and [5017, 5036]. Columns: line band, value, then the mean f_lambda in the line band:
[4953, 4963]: -0.2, 69.8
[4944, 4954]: -0.6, 72.6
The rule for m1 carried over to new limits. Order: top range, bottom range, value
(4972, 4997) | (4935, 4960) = 1.07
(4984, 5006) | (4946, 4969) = 1.09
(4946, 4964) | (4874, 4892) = 1.08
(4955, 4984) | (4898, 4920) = 1.04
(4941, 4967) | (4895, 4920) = 1.04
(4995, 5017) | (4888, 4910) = 1.09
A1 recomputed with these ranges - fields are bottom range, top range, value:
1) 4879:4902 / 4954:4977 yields 1.05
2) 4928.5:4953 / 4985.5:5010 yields 1.12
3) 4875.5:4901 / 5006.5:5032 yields 1.07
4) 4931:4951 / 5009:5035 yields 1.02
